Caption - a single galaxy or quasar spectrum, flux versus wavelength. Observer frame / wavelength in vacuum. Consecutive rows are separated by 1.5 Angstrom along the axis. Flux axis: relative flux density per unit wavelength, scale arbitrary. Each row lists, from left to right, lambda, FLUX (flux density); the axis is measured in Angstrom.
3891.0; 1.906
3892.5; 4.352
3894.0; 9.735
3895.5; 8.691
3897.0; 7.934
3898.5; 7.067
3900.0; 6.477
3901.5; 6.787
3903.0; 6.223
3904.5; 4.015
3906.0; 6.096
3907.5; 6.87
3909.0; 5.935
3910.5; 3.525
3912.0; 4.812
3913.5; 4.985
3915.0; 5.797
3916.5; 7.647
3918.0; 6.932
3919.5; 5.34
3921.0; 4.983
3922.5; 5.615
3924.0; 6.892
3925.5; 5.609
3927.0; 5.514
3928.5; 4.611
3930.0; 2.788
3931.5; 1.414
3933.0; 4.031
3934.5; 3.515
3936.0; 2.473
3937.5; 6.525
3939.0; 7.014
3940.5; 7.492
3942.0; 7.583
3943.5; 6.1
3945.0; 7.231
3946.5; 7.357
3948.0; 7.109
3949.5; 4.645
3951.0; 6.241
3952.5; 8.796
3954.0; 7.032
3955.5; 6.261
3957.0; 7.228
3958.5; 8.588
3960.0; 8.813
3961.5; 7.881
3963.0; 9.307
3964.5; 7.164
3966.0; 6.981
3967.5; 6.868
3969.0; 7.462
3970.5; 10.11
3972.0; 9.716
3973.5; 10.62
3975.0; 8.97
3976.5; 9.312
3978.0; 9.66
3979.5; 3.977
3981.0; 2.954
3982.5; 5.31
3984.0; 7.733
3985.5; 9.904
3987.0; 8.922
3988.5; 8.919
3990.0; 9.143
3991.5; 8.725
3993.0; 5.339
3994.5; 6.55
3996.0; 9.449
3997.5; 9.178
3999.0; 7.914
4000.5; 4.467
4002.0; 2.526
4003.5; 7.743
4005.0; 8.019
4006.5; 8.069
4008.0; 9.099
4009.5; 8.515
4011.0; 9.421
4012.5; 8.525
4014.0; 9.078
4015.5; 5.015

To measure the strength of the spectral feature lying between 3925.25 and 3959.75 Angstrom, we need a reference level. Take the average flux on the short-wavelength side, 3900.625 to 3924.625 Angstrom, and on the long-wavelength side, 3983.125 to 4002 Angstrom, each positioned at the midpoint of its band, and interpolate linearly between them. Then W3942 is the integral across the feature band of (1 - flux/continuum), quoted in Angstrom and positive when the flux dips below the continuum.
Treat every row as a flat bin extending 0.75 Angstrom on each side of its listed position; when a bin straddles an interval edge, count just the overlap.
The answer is 3.4 Angstrom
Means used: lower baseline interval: 5.78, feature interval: 5.92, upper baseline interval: 7.78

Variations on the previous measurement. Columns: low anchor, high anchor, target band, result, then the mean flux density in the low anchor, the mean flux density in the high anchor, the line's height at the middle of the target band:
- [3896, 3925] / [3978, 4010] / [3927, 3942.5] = 4.05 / 6.02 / 7.31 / 6.39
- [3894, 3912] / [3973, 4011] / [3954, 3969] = -0.84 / 6.41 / 7.66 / 7.23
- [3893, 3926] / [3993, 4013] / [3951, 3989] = -4.31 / 6.26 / 7.55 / 7.1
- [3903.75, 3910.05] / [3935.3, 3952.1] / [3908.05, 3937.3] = 5.02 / 5.62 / 6.41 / 5.96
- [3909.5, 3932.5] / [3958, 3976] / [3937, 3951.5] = 0.15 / 5.1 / 8.55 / 6.84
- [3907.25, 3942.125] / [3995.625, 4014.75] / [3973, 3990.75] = -2.11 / 5.27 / 7.81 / 7.08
